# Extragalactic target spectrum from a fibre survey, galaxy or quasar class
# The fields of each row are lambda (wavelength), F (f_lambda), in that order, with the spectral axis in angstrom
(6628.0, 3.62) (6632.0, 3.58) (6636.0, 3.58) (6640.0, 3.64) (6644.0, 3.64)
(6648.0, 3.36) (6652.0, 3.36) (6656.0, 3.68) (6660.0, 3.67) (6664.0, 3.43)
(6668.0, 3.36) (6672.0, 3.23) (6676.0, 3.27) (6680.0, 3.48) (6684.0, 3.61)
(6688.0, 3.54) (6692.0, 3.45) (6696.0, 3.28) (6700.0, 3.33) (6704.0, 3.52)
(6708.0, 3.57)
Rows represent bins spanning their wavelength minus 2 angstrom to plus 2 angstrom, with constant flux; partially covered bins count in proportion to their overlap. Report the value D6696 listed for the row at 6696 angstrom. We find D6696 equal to 3.28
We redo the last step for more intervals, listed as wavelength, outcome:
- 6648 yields 3.36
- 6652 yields 3.36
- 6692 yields 3.45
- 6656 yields 3.68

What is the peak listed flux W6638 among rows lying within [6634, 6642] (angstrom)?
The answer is 3.64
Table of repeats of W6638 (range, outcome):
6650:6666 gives 3.68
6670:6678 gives 3.27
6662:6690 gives 3.61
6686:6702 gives 3.54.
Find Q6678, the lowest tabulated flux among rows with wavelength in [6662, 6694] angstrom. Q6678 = 3.23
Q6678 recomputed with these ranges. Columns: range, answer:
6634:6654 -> 3.36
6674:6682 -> 3.27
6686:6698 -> 3.28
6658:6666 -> 3.43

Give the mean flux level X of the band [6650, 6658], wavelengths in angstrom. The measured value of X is 3.52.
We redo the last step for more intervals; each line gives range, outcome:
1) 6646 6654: 3.36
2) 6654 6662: 3.67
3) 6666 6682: 3.33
